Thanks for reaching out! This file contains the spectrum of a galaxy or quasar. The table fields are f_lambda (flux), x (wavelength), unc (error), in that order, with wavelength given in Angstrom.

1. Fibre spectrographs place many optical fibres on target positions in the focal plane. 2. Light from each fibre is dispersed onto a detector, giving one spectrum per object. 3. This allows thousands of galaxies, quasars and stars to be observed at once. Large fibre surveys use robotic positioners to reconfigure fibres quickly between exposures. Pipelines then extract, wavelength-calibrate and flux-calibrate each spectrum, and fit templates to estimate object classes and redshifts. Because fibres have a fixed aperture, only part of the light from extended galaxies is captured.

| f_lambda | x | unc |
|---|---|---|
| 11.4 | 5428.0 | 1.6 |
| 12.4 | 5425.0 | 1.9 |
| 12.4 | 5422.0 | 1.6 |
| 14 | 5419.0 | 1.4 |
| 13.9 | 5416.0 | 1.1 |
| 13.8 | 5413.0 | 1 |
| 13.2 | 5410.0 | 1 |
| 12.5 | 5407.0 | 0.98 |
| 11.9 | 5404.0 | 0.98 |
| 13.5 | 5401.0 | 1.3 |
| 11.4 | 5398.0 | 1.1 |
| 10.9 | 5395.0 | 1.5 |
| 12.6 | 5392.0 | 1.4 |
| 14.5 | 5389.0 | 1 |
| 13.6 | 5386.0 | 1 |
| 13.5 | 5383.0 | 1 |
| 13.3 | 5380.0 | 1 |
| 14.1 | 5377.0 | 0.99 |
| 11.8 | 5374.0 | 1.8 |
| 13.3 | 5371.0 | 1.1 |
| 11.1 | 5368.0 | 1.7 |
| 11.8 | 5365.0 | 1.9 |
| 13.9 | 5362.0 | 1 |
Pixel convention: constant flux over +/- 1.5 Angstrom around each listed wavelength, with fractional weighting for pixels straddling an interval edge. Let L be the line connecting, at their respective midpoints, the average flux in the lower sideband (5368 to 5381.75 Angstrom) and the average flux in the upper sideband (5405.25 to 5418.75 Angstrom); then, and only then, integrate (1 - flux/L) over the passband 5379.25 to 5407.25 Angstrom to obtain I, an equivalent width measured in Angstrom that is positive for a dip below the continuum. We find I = 0.8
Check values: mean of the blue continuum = 12.9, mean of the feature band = 12.8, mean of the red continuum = 13.4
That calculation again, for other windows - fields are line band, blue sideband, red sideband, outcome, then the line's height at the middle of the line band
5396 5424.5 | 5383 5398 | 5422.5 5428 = -1.1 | 12.4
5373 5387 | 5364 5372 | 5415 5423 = -1.1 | 12.4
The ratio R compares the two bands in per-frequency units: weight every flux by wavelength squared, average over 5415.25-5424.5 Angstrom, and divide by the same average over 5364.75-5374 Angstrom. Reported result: 1.12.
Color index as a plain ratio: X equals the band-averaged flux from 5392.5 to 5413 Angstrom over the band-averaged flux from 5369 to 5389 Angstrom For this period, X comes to 0.93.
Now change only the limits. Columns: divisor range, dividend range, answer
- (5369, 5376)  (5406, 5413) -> 1.04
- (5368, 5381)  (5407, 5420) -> 1.05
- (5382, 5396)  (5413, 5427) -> 1.01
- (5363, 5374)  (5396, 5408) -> 1.01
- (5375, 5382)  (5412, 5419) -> 1.02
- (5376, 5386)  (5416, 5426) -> 0.96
